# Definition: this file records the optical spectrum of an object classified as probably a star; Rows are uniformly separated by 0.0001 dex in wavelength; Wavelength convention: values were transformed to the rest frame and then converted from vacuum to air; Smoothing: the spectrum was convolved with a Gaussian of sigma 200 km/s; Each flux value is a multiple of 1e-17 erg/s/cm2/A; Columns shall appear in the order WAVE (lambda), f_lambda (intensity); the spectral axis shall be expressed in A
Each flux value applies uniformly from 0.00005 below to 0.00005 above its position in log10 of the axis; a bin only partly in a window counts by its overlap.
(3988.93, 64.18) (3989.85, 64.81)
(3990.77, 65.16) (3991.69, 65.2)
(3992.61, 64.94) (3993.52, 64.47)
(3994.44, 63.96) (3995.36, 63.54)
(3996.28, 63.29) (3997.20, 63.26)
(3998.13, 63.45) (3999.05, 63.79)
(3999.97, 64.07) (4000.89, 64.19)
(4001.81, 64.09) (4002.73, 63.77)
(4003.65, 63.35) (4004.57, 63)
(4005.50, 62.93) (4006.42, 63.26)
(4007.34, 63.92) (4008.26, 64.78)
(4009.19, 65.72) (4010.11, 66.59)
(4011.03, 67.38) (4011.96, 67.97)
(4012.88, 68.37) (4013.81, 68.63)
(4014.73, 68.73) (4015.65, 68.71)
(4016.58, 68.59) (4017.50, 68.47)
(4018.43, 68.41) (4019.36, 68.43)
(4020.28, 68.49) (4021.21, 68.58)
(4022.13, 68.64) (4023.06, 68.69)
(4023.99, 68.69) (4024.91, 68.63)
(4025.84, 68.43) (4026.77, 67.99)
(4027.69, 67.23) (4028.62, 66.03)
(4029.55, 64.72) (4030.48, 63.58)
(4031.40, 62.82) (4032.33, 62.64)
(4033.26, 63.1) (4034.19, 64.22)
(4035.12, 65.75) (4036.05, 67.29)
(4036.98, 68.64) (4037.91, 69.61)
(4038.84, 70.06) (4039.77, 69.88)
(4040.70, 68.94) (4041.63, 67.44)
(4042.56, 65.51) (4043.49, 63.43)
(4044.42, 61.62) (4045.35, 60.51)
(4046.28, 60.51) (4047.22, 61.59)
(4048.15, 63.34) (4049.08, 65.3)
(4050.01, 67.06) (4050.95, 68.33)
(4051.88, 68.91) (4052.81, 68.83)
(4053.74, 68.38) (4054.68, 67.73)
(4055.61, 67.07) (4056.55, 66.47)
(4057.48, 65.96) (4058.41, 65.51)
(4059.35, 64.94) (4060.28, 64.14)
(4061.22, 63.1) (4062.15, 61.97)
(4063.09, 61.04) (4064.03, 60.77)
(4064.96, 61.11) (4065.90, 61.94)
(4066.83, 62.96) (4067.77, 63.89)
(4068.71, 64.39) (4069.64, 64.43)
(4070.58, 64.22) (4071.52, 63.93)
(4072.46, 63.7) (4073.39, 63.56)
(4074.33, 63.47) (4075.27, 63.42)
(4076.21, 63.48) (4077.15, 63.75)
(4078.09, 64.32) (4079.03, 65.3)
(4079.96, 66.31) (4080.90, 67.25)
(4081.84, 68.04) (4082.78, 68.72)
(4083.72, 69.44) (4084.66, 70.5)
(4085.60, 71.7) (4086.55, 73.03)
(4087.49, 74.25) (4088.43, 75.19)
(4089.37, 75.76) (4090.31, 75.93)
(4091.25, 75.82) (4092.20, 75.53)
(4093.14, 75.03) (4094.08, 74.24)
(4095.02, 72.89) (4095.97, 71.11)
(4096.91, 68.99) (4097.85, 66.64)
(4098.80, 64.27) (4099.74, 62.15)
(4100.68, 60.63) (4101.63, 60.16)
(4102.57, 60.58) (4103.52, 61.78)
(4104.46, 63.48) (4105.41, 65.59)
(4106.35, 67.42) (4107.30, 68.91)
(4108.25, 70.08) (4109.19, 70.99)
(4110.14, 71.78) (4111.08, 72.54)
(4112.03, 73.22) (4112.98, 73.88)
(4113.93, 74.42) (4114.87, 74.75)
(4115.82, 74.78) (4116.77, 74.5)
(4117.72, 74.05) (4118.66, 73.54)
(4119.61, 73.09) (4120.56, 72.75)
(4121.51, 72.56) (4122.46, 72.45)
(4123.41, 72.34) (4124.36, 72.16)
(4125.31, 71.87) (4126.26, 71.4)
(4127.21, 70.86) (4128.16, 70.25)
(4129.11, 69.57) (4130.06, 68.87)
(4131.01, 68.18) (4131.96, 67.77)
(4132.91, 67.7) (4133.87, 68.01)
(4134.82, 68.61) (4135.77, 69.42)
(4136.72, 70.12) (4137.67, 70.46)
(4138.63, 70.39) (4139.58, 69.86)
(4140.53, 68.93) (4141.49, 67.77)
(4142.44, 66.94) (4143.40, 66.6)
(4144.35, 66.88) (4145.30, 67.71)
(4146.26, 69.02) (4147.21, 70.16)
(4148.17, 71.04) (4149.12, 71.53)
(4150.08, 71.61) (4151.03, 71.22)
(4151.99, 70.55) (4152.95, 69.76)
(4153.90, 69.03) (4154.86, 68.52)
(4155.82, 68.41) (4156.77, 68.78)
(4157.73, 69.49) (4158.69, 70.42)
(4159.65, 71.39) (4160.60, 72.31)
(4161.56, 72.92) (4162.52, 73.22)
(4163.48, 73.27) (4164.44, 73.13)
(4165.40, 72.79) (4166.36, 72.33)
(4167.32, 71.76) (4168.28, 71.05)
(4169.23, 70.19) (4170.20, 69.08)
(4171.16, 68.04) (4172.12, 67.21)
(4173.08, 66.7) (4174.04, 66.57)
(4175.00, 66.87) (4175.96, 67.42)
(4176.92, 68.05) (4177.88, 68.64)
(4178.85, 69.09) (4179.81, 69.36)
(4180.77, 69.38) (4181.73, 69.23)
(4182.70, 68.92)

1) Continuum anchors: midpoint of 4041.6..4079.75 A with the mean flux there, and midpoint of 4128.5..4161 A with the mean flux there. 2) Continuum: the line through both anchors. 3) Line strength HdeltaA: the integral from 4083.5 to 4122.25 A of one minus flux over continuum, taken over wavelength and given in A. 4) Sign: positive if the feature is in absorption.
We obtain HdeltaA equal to -2.25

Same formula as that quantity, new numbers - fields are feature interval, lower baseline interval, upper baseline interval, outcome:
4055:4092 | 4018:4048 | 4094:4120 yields 0.7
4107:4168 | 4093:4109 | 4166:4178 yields -2.8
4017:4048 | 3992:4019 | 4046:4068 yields -0.6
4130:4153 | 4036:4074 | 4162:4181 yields -0.2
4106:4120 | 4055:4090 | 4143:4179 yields -1.0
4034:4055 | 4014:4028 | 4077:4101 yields 0.9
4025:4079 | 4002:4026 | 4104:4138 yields 2.6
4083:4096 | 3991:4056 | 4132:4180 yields -1.1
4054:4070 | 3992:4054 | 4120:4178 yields 0.7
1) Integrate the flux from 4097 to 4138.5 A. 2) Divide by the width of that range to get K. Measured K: 69.5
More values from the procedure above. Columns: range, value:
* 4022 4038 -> 66.3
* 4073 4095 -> 69.8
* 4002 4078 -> 65.6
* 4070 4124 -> 69.3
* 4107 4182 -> 70.4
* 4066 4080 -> 64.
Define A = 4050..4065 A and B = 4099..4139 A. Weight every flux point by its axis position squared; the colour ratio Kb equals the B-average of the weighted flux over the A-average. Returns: 1.1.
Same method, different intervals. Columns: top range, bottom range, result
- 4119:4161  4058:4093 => 1.08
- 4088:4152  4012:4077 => 1.11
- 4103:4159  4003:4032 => 1.11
